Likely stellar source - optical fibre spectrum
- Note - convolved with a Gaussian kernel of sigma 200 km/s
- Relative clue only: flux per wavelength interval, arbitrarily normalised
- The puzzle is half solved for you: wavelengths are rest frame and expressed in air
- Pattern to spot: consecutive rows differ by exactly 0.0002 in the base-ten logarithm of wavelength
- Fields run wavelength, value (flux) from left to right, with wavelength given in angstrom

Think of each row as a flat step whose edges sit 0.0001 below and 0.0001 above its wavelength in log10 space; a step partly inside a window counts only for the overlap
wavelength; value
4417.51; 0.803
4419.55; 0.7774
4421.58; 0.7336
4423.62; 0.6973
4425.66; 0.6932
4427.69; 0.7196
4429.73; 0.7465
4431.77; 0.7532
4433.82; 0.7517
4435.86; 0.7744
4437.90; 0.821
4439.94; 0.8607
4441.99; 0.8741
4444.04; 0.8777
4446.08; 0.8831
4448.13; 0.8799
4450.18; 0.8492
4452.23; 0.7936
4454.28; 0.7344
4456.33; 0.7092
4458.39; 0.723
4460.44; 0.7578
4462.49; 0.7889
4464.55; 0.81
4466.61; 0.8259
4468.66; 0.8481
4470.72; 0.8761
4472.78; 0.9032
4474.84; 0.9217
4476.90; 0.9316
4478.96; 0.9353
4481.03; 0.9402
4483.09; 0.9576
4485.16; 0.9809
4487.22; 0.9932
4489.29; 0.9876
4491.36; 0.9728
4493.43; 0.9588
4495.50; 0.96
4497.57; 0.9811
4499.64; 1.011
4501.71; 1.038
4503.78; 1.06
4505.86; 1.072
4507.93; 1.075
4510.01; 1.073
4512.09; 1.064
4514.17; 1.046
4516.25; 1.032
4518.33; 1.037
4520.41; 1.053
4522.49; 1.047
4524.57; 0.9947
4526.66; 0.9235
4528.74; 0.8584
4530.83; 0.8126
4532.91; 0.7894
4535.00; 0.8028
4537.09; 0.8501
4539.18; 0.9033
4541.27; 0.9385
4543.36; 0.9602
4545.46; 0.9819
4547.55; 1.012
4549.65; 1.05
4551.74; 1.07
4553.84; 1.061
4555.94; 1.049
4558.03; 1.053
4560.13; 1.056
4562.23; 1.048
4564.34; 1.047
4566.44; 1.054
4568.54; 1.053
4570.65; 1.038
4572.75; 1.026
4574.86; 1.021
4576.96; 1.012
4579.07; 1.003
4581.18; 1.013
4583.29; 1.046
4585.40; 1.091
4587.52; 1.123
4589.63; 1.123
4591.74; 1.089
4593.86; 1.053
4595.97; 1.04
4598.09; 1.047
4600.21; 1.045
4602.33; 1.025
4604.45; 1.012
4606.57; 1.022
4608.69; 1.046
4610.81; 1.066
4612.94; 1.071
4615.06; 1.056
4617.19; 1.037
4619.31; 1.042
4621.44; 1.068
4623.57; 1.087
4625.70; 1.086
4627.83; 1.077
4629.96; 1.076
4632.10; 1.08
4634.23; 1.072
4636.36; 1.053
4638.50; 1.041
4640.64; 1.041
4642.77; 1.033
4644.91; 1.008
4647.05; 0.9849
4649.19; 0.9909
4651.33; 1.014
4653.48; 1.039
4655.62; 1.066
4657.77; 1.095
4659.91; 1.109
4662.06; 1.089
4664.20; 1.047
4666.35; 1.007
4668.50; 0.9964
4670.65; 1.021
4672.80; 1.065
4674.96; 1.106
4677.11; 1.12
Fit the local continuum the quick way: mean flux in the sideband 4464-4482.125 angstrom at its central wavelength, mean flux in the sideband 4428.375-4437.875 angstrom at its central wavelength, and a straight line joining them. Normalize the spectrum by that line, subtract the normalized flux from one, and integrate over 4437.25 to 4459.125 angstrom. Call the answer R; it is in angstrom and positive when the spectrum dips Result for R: -0.3 angstrom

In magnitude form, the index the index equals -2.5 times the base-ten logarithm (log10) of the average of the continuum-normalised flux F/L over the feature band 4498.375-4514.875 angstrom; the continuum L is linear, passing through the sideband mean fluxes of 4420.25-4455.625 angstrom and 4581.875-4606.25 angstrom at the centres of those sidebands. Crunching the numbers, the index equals -0.16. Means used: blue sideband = 0.79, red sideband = 1.06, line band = 1.05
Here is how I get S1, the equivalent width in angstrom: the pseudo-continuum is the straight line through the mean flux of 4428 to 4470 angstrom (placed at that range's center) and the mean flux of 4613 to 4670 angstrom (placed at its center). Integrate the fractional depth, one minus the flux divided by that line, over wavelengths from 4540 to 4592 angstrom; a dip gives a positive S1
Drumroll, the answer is -4.7 angstrom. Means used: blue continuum 0.802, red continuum 1.05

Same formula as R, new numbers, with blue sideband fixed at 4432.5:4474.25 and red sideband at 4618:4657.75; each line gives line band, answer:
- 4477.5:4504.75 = -3.7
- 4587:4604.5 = -1.2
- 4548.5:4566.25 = -2.0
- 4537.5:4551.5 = -0.6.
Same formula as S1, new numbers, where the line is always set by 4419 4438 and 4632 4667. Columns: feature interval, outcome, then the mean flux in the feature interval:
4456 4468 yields 0.21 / 0.775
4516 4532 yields -1.70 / 0.966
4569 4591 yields -2.32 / 1.05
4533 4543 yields 0.24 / 0.872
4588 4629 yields -2.90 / 1.06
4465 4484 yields -2.25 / 0.901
